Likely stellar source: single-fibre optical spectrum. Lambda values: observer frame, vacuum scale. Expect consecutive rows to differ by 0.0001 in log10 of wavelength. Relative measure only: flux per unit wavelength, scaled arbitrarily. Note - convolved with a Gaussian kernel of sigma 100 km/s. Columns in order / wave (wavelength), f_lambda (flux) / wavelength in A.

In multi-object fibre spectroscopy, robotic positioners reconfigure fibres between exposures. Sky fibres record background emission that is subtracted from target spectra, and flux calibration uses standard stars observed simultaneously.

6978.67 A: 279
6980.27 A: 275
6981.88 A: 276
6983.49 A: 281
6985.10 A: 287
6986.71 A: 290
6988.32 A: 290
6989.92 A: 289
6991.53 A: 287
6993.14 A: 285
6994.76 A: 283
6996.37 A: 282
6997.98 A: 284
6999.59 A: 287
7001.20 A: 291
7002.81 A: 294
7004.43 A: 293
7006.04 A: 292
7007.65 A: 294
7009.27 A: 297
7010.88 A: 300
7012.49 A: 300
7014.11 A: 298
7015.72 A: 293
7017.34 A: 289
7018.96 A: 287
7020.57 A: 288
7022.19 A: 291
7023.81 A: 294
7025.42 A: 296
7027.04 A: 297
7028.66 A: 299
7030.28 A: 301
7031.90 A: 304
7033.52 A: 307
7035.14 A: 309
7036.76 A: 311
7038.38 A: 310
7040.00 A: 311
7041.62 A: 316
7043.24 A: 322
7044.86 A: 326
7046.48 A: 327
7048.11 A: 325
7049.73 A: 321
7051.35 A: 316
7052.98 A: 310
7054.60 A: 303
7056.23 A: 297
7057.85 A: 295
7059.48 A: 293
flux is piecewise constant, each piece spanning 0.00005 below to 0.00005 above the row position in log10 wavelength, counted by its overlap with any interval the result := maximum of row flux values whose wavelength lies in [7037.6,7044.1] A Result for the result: 322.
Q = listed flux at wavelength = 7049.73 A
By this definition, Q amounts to 321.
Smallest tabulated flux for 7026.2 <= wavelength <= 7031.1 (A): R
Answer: 297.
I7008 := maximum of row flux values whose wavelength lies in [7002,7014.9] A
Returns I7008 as 300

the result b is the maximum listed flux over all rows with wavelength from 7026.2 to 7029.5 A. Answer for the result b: 299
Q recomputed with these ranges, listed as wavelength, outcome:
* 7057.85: 295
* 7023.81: 294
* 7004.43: 293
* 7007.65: 294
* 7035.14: 309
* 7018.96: 287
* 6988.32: 290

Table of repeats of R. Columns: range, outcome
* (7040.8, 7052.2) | 316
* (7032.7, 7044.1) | 307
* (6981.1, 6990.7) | 276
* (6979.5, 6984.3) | 275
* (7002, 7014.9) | 292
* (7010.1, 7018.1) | 289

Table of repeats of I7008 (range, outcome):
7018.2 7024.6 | 294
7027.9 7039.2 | 311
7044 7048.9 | 327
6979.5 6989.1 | 290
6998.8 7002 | 291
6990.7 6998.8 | 287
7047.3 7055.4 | 325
